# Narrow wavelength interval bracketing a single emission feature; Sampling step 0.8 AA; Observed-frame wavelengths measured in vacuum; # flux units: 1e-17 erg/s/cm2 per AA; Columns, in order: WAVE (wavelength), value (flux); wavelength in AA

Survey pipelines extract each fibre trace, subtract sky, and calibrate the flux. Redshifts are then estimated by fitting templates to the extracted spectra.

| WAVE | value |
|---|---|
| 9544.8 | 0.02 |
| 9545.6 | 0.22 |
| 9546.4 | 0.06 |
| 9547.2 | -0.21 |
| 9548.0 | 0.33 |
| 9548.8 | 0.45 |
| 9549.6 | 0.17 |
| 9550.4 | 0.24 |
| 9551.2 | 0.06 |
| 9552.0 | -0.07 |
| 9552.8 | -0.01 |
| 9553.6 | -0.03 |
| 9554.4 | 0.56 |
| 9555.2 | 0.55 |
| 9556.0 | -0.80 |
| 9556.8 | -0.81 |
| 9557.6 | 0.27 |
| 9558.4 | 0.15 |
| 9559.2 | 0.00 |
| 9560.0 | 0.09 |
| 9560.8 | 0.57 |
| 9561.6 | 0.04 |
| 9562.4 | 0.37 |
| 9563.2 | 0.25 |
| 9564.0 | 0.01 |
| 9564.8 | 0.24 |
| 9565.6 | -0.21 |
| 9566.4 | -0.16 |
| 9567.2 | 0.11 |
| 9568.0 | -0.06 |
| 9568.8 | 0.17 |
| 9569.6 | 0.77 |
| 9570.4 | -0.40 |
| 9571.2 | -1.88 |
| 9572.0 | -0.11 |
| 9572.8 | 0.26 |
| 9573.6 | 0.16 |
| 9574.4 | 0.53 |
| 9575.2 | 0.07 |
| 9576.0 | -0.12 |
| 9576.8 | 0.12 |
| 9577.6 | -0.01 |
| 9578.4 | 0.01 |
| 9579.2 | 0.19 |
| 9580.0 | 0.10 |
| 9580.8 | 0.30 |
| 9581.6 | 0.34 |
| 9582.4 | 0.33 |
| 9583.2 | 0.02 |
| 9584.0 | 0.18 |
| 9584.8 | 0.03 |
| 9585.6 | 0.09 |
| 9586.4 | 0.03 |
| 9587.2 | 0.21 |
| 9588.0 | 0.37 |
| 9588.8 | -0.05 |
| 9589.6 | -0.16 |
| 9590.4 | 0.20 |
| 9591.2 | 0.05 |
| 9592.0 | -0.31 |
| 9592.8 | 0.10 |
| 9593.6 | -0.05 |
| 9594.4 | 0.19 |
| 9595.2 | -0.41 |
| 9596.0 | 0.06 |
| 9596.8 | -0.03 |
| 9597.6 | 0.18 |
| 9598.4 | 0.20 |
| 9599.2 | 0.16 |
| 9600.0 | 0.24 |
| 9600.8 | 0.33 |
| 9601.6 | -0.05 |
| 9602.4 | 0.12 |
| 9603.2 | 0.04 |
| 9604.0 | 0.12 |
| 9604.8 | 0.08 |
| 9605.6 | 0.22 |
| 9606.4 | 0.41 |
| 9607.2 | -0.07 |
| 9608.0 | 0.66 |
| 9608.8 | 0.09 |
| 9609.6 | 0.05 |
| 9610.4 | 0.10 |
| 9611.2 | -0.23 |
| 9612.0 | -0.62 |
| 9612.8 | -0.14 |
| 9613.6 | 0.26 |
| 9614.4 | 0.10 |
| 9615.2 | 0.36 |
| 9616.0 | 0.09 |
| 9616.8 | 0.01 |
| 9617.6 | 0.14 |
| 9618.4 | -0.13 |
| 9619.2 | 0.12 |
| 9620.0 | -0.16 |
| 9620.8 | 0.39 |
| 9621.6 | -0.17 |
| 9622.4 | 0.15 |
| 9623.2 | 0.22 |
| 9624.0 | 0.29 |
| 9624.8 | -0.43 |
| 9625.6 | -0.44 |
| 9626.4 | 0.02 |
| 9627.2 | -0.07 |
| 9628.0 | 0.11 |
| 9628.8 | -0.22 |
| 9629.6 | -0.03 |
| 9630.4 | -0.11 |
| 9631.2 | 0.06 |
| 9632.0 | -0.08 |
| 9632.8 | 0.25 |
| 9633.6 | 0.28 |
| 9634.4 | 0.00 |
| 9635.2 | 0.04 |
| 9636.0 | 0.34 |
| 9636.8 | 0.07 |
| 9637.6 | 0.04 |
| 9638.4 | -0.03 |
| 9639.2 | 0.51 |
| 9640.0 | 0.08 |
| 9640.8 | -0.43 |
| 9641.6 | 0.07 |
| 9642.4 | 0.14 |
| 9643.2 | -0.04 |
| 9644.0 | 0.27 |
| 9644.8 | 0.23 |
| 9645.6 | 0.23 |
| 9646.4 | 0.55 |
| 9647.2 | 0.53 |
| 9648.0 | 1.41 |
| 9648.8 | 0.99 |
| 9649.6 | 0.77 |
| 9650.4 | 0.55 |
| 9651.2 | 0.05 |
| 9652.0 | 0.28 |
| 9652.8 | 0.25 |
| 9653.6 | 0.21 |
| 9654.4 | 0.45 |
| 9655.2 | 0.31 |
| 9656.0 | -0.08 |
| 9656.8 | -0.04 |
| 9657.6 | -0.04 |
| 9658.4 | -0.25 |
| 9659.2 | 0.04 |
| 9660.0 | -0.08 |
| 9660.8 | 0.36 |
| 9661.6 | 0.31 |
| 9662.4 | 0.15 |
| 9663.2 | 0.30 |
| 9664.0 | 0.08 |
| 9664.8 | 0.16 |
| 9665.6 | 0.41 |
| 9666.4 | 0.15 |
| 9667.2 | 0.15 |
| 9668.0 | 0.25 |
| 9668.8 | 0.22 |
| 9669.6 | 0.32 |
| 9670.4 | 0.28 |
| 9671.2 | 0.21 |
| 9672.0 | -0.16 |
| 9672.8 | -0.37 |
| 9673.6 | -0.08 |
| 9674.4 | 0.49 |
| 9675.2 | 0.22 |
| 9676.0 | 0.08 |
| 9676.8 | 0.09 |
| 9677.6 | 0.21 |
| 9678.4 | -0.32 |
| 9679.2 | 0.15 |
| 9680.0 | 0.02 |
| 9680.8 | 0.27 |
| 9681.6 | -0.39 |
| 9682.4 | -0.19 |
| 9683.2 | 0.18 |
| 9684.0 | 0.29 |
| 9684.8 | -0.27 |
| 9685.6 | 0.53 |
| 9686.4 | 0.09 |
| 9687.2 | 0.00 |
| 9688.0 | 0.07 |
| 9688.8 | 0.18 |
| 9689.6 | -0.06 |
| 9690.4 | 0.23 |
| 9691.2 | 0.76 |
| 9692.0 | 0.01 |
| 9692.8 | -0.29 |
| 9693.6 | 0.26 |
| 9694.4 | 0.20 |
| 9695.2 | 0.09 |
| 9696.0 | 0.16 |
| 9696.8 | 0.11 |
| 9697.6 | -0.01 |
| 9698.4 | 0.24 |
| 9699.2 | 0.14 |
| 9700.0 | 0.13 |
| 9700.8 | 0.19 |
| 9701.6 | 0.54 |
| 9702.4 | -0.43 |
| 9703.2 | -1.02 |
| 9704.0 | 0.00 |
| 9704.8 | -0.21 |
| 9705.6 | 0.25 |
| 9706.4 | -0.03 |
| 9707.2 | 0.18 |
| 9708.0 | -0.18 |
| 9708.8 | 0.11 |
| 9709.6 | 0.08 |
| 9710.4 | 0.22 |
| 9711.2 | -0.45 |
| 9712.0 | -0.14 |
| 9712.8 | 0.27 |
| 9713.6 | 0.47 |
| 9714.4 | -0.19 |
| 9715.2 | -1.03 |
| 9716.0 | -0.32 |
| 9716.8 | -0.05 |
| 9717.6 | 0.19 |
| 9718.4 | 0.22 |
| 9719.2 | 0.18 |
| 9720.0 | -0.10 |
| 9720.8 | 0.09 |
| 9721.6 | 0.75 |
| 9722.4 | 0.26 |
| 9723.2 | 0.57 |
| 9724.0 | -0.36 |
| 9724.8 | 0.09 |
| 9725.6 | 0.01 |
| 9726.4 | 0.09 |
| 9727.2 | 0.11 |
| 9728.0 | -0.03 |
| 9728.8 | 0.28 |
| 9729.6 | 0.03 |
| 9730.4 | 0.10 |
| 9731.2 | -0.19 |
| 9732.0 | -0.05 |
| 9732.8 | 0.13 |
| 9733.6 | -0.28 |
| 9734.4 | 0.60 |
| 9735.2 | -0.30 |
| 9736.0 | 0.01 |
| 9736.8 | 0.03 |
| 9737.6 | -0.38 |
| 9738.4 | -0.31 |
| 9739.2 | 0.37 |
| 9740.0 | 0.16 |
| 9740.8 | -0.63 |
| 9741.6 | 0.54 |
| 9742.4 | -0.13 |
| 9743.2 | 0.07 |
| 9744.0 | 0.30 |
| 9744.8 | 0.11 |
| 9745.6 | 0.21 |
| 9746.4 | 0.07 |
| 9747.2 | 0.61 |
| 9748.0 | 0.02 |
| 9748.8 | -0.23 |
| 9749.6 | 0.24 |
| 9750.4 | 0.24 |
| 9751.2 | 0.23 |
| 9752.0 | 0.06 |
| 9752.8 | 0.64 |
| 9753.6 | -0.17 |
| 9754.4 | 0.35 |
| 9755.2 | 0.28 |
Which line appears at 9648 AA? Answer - H-beta 4861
